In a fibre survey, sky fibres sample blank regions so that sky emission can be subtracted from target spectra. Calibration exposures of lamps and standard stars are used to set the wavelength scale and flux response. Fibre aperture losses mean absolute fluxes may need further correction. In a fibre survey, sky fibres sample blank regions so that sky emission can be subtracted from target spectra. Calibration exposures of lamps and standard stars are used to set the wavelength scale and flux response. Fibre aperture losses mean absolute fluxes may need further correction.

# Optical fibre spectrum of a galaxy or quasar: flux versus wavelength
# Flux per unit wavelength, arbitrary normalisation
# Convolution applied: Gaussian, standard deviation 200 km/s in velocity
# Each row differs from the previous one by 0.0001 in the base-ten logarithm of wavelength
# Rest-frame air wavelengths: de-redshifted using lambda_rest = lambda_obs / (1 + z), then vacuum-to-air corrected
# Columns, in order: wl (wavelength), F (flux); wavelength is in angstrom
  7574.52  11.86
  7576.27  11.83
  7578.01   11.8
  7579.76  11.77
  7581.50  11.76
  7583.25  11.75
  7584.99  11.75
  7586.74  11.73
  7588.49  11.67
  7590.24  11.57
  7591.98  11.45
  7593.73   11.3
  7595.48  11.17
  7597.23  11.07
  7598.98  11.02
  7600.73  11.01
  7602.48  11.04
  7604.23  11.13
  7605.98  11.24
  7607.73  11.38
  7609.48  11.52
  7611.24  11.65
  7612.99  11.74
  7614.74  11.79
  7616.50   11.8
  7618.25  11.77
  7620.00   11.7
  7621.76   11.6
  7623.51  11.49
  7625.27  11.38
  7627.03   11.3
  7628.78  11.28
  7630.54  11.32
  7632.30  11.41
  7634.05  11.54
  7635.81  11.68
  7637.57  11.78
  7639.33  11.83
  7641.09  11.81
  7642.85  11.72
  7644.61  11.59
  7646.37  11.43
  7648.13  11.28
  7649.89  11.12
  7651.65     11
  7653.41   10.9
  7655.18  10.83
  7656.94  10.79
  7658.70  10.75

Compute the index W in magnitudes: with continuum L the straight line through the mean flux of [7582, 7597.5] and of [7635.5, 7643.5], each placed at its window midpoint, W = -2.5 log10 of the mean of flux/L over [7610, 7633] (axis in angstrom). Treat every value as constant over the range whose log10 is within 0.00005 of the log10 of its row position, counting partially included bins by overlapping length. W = 0.01 mag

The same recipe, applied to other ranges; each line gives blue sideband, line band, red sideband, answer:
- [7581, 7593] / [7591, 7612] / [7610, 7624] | 0.04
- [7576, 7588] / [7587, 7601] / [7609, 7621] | 0.04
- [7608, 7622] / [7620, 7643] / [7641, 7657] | -0.01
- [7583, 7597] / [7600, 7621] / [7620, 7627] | 0.00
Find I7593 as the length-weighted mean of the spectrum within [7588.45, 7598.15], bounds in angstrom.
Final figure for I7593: 11.3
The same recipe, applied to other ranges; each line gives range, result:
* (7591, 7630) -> 11.4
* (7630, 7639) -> 11.6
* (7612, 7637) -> 11.6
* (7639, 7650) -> 11.6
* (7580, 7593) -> 11.7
